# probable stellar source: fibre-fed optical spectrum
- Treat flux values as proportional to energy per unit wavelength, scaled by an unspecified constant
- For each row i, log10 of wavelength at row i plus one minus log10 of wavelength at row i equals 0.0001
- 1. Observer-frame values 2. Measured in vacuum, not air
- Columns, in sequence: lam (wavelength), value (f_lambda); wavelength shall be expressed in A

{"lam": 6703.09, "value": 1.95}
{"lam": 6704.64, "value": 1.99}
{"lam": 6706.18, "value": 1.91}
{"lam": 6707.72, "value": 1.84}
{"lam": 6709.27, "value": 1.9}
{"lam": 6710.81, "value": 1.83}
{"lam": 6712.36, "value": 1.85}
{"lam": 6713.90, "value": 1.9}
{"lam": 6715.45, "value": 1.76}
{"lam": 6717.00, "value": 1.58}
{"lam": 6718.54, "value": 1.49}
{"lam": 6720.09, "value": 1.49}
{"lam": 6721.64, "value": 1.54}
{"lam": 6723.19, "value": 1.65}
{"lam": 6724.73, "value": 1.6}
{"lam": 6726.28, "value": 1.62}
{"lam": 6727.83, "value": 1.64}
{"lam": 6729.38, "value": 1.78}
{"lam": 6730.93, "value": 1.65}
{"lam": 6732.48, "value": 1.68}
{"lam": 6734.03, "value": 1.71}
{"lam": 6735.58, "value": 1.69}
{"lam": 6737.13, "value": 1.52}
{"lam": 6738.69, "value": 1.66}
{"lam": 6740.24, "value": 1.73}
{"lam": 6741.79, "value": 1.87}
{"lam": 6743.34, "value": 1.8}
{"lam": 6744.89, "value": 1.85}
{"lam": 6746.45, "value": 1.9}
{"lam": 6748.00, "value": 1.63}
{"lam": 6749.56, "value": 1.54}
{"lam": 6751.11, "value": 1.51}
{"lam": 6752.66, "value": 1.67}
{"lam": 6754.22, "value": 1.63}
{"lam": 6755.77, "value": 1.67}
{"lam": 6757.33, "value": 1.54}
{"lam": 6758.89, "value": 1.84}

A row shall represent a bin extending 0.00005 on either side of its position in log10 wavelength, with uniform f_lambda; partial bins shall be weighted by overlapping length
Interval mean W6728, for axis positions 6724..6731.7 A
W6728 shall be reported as 1.66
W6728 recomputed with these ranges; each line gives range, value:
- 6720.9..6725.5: 1.6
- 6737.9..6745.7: 1.78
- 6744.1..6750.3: 1.73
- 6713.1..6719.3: 1.69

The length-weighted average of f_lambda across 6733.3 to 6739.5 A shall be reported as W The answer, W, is 1.64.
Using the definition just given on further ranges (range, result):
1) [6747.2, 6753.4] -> 1.59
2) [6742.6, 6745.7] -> 1.82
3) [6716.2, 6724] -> 1.55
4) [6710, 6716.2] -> 1.84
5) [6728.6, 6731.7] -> 1.71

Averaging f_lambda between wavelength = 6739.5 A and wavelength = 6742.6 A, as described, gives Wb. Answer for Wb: 1.8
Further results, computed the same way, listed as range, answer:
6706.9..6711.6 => 1.86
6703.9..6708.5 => 1.91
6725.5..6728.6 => 1.63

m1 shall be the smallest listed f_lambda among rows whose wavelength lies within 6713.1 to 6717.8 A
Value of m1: 1.58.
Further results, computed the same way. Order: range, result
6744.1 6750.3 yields 1.54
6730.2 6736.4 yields 1.65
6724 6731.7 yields 1.6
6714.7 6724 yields 1.49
